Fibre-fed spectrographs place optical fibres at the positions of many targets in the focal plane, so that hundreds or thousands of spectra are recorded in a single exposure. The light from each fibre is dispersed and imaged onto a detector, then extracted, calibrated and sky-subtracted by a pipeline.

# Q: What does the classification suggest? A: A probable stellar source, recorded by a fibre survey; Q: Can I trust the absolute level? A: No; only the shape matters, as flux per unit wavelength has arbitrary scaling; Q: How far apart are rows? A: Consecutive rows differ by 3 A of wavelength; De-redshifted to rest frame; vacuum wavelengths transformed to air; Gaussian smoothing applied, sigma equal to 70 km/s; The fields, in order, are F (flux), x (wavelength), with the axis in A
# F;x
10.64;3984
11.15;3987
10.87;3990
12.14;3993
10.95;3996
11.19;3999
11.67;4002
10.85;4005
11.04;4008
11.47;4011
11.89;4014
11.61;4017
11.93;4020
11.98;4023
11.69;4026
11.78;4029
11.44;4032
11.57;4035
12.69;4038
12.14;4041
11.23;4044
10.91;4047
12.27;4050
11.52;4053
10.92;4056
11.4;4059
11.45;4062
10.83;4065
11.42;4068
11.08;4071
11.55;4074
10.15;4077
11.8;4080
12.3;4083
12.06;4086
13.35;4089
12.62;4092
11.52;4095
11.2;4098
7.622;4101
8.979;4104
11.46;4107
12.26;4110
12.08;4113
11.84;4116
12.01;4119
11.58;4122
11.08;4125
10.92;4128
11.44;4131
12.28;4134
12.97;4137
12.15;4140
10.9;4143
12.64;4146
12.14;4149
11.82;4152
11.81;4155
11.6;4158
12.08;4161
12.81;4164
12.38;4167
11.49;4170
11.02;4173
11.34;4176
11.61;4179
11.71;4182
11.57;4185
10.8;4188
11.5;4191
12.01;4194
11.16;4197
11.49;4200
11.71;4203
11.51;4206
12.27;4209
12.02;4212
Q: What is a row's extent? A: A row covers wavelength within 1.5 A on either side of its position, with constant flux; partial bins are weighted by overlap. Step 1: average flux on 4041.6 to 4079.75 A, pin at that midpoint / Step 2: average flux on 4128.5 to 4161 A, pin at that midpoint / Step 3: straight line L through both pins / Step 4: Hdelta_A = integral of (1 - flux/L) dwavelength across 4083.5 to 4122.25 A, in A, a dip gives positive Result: 0.53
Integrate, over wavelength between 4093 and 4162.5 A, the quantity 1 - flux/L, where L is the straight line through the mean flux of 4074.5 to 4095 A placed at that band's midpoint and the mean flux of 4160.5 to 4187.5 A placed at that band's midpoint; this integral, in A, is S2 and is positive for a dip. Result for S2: 2.09 A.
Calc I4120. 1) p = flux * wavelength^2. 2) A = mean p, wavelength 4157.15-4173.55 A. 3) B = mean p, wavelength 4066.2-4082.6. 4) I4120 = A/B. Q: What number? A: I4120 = 1.1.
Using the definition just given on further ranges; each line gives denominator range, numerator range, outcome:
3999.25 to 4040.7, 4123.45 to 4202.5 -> 1.08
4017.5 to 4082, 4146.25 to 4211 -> 1.08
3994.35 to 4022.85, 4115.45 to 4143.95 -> 1.09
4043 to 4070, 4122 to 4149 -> 1.08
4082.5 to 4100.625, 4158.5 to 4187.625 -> 1.03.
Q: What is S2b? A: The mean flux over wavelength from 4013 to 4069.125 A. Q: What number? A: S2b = 11.6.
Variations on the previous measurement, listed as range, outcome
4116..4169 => 11.9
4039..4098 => 11.6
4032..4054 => 11.7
